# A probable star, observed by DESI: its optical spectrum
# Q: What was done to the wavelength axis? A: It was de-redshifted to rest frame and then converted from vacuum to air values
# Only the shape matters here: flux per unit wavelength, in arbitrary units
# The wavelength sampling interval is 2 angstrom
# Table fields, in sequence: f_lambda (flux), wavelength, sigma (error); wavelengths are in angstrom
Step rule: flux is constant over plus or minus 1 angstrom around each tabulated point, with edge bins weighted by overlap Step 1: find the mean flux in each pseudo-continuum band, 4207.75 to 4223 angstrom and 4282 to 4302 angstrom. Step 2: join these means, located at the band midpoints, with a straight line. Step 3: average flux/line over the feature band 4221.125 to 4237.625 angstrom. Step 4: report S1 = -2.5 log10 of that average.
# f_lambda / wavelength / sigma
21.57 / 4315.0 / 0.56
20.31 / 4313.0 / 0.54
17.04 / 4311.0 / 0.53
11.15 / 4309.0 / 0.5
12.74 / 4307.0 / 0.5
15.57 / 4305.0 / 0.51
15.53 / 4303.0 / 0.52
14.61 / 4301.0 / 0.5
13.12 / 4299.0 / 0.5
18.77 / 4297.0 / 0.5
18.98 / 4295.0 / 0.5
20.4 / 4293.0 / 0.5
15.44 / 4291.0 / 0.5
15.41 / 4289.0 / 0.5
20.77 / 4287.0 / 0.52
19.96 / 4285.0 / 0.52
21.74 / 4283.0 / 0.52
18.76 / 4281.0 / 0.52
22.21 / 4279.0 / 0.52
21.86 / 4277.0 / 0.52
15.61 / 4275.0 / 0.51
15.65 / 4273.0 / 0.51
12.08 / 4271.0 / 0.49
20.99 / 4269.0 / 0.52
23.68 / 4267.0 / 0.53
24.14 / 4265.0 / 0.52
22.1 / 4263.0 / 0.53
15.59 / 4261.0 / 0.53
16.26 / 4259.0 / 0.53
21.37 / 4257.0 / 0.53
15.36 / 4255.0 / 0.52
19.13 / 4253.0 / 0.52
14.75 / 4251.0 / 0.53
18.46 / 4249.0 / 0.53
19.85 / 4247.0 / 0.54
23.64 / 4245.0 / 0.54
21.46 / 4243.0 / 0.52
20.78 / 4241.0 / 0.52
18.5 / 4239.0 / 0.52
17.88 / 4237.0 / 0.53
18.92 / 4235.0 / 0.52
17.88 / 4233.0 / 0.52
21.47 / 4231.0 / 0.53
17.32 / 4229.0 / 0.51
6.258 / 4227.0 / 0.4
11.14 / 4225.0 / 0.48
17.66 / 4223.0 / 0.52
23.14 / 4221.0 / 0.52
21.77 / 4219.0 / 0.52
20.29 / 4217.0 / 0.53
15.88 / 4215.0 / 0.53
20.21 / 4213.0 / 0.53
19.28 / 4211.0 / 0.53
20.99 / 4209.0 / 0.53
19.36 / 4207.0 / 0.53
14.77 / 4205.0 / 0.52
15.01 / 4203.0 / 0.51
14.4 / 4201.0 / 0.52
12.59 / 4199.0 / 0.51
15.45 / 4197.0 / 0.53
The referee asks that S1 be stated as 0.20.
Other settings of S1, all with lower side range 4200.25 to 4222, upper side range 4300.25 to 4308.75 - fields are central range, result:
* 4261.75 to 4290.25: -0.242 mag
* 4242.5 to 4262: -0.107 mag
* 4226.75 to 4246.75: -0.088 mag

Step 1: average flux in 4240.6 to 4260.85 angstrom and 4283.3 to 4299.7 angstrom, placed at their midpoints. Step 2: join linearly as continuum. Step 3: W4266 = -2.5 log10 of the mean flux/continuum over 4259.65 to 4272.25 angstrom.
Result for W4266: -0.06 mag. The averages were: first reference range 18.9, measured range 19.6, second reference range 18.1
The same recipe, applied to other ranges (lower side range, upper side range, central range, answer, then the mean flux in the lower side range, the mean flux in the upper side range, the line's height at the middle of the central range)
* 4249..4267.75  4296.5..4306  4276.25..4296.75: -0.172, 19.1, 15.3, 16.6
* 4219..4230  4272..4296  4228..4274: -0.116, 15.7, 18.9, 17.1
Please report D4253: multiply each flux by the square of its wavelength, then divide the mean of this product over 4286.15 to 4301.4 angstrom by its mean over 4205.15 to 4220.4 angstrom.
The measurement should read 0.92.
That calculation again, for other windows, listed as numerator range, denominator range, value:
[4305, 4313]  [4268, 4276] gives 0.93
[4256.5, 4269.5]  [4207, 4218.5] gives 1.08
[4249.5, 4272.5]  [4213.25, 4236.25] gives 1.08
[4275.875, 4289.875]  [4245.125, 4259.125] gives 1.11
